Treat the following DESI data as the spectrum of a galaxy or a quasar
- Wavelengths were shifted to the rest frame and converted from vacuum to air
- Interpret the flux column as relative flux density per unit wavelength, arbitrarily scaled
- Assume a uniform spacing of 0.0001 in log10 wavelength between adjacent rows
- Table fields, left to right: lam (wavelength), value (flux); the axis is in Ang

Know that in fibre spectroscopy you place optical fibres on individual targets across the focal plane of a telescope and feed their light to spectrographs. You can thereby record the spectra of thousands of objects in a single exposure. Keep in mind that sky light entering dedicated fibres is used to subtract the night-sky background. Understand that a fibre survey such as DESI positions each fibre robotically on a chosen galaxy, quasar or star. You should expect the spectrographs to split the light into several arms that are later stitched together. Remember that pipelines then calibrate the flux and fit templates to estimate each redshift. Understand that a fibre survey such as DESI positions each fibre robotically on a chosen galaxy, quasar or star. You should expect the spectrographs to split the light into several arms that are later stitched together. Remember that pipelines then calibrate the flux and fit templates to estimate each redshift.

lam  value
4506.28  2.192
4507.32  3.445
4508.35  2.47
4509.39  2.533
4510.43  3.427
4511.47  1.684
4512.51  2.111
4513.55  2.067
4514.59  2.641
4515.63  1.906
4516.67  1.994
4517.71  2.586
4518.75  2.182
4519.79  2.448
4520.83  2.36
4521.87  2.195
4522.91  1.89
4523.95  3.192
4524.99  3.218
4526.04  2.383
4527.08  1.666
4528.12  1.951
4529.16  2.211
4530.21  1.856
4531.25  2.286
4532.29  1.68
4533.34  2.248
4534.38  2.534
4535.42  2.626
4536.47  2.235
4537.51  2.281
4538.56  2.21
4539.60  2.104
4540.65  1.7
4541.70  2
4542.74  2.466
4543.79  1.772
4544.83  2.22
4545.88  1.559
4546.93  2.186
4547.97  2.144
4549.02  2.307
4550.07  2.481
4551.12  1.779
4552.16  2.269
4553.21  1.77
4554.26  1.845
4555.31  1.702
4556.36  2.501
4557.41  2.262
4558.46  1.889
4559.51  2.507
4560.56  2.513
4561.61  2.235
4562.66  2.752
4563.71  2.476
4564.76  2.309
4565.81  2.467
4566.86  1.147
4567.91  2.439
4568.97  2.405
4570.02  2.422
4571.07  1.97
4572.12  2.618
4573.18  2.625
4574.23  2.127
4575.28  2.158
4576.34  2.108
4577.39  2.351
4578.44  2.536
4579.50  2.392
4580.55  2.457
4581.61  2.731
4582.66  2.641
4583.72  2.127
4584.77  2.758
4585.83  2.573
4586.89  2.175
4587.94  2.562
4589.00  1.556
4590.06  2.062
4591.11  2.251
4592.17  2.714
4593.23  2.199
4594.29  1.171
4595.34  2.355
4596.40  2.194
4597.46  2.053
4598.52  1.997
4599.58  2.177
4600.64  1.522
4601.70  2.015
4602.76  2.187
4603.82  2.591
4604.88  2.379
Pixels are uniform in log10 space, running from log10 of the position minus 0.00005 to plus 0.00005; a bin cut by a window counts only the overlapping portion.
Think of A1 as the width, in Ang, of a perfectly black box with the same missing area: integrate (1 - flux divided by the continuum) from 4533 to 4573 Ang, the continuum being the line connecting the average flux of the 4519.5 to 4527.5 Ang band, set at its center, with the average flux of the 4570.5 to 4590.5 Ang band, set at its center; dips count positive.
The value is 3.14 Ang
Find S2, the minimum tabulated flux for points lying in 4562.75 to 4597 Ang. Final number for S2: 1.147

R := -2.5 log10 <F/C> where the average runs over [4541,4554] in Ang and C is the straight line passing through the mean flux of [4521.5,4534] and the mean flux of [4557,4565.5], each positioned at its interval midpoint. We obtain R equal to 0.122 mag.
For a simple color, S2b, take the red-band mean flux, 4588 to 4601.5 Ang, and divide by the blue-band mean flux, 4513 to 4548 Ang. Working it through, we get 0.9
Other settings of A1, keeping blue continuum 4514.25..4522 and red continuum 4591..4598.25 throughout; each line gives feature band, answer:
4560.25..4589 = -2.6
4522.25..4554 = 1.0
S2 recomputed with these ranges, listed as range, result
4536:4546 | 1.559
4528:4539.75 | 1.68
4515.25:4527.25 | 1.666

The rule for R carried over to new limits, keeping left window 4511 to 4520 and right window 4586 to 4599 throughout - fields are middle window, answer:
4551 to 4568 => -0.015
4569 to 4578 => -0.085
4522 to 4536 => -0.059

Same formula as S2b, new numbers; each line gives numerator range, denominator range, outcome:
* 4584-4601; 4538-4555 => 1.05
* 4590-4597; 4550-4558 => 1.04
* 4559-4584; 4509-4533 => 1.03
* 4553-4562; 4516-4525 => 0.89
